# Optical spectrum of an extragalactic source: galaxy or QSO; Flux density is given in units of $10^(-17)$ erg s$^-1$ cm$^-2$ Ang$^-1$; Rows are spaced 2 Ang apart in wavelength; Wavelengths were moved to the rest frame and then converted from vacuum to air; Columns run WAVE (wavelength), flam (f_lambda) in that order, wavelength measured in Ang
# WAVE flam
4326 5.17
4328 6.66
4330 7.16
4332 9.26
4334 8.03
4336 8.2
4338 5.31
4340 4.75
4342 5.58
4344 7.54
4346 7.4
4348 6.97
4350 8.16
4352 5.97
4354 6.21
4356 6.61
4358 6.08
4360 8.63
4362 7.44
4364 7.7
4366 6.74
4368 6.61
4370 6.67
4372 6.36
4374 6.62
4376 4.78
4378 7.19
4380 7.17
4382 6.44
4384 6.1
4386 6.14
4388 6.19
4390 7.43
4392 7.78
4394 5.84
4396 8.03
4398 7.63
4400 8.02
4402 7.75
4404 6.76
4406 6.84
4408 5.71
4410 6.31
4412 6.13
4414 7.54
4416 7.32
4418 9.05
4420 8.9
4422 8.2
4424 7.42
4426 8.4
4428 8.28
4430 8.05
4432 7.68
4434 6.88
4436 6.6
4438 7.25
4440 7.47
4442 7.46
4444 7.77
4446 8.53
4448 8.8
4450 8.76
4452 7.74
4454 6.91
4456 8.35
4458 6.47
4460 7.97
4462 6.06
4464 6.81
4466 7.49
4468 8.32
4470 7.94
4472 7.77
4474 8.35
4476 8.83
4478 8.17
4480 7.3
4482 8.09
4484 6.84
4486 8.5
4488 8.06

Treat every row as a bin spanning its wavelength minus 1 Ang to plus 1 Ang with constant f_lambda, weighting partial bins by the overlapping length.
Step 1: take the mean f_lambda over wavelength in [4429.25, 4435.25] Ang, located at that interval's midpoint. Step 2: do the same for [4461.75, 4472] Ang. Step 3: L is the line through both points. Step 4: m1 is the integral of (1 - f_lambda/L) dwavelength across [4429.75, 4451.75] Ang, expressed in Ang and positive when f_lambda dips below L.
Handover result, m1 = -0.8 Ang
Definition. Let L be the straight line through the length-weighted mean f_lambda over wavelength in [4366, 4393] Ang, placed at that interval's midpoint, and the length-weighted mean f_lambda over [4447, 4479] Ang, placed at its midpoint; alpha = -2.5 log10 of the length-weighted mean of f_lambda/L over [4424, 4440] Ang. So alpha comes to -0.03 mag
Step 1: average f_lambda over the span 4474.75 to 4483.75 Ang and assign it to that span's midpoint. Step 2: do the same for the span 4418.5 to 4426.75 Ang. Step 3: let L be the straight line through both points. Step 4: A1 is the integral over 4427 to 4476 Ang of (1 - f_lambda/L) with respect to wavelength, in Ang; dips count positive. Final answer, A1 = 2.74 Ang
